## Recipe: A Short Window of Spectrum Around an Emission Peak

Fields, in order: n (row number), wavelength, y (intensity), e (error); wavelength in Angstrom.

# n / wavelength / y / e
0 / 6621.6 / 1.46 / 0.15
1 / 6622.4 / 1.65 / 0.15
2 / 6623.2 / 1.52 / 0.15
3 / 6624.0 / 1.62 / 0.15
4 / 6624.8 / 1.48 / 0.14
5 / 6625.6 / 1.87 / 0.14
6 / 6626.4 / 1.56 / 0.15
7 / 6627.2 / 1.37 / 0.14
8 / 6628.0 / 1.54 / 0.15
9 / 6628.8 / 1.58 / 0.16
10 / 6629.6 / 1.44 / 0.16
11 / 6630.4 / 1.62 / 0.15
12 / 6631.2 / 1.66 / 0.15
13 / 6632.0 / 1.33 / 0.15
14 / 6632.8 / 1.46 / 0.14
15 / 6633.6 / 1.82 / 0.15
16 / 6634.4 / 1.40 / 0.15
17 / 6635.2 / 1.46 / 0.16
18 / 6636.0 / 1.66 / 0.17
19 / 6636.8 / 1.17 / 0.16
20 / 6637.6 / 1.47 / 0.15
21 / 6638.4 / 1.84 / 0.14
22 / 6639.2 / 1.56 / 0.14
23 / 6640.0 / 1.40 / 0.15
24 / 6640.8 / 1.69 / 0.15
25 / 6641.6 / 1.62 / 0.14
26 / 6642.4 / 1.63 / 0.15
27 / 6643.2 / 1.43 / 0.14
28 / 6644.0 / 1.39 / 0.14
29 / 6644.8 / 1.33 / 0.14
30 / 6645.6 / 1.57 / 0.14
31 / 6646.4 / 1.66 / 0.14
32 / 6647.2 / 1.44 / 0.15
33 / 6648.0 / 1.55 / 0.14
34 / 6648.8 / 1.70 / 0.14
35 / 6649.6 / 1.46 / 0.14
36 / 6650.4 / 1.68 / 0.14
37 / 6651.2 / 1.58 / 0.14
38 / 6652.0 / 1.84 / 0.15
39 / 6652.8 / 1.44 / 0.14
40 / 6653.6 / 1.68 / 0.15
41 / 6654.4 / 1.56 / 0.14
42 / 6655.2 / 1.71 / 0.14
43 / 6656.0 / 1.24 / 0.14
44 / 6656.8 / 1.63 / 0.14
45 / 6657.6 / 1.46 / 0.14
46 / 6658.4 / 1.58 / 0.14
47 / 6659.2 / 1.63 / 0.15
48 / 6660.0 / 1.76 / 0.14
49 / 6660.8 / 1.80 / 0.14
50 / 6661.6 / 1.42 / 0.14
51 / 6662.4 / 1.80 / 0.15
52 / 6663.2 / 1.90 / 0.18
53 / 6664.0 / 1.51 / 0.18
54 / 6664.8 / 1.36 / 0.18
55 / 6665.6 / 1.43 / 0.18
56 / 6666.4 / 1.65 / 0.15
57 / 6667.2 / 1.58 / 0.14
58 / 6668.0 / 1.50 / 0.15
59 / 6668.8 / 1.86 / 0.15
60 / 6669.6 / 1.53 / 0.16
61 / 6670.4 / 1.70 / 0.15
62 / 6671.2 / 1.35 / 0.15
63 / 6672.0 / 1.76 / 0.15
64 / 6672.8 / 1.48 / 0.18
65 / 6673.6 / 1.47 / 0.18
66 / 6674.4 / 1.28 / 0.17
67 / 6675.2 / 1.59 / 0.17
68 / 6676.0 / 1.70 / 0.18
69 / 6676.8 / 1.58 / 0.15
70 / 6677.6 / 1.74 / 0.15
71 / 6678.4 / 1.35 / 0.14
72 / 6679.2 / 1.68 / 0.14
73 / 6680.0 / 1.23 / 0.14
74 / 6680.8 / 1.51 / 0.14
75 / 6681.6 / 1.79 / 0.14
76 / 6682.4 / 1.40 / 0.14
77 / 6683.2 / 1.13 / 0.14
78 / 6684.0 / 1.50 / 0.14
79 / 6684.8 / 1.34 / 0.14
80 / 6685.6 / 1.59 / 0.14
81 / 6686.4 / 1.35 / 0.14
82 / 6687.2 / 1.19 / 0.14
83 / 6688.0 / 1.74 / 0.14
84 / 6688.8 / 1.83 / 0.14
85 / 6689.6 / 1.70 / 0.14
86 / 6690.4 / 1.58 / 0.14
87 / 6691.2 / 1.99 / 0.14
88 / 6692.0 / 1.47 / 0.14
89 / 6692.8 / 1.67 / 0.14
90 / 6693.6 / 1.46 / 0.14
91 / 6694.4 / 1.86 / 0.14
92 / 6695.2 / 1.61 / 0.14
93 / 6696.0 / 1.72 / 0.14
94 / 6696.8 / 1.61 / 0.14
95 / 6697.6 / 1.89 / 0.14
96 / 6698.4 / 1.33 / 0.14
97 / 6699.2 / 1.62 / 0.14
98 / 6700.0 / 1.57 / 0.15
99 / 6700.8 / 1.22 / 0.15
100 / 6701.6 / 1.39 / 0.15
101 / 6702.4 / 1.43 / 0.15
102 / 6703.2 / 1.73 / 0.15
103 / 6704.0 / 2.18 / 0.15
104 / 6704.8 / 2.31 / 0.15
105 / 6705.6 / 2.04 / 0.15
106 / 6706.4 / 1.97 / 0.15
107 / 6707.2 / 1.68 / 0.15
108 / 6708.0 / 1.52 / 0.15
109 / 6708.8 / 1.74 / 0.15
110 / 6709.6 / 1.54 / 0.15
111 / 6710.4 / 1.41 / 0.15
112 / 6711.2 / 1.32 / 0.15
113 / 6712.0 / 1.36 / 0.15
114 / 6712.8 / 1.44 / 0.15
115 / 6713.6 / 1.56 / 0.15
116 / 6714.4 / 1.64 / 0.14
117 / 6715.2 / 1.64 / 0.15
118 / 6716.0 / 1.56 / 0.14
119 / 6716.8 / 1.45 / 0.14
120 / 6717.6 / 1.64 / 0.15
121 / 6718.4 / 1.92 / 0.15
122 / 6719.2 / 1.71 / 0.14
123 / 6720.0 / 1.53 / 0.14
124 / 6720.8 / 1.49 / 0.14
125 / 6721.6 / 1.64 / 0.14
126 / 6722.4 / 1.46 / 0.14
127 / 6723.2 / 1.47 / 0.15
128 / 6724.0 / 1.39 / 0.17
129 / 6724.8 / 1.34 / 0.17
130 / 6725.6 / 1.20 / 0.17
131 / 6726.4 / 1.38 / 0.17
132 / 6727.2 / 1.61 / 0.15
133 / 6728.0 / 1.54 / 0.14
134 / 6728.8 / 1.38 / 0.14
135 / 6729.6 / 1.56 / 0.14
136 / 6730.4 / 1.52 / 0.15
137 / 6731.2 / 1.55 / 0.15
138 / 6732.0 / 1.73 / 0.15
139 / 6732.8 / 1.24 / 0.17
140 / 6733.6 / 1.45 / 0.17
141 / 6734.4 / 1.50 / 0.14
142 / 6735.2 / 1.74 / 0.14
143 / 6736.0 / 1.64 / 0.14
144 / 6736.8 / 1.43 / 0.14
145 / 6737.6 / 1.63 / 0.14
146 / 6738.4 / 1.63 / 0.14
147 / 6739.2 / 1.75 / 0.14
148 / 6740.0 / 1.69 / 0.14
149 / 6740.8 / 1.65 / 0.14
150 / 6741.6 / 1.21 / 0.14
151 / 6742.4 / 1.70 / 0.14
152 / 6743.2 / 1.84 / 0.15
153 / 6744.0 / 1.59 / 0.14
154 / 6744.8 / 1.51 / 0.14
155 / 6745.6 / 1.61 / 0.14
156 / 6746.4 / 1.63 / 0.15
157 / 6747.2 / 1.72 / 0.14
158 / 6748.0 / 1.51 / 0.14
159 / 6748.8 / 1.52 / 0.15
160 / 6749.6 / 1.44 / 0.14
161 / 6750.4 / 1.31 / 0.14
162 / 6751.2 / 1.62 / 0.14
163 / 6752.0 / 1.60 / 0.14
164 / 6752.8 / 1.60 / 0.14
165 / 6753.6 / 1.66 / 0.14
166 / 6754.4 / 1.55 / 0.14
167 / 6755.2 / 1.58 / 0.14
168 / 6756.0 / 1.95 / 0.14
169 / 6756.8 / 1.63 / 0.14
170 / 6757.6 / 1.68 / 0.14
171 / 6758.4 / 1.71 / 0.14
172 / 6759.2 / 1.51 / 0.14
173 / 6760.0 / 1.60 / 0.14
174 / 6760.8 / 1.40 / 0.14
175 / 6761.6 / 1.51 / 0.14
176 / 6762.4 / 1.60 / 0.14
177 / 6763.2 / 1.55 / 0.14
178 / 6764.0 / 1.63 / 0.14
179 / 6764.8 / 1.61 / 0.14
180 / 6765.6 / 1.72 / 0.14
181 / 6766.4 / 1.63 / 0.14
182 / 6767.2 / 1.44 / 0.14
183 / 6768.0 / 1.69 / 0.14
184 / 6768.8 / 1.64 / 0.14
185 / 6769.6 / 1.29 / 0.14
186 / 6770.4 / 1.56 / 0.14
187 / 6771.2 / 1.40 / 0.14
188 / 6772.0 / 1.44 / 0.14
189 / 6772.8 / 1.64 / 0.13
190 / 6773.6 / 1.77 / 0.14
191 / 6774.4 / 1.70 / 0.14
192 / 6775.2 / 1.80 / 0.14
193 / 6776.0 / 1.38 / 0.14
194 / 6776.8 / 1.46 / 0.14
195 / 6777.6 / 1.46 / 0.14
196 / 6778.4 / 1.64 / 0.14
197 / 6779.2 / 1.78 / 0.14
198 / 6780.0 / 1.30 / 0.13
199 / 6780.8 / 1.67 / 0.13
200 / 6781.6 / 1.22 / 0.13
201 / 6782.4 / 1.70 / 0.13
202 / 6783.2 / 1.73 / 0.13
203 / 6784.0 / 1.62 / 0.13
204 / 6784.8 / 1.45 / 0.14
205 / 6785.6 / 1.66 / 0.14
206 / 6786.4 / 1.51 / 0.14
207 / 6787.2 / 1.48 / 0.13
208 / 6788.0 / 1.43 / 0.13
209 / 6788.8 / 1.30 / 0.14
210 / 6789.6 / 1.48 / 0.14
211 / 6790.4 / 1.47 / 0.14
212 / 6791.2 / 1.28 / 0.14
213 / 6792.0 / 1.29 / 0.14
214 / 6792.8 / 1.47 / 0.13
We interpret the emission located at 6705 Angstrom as Hgamma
